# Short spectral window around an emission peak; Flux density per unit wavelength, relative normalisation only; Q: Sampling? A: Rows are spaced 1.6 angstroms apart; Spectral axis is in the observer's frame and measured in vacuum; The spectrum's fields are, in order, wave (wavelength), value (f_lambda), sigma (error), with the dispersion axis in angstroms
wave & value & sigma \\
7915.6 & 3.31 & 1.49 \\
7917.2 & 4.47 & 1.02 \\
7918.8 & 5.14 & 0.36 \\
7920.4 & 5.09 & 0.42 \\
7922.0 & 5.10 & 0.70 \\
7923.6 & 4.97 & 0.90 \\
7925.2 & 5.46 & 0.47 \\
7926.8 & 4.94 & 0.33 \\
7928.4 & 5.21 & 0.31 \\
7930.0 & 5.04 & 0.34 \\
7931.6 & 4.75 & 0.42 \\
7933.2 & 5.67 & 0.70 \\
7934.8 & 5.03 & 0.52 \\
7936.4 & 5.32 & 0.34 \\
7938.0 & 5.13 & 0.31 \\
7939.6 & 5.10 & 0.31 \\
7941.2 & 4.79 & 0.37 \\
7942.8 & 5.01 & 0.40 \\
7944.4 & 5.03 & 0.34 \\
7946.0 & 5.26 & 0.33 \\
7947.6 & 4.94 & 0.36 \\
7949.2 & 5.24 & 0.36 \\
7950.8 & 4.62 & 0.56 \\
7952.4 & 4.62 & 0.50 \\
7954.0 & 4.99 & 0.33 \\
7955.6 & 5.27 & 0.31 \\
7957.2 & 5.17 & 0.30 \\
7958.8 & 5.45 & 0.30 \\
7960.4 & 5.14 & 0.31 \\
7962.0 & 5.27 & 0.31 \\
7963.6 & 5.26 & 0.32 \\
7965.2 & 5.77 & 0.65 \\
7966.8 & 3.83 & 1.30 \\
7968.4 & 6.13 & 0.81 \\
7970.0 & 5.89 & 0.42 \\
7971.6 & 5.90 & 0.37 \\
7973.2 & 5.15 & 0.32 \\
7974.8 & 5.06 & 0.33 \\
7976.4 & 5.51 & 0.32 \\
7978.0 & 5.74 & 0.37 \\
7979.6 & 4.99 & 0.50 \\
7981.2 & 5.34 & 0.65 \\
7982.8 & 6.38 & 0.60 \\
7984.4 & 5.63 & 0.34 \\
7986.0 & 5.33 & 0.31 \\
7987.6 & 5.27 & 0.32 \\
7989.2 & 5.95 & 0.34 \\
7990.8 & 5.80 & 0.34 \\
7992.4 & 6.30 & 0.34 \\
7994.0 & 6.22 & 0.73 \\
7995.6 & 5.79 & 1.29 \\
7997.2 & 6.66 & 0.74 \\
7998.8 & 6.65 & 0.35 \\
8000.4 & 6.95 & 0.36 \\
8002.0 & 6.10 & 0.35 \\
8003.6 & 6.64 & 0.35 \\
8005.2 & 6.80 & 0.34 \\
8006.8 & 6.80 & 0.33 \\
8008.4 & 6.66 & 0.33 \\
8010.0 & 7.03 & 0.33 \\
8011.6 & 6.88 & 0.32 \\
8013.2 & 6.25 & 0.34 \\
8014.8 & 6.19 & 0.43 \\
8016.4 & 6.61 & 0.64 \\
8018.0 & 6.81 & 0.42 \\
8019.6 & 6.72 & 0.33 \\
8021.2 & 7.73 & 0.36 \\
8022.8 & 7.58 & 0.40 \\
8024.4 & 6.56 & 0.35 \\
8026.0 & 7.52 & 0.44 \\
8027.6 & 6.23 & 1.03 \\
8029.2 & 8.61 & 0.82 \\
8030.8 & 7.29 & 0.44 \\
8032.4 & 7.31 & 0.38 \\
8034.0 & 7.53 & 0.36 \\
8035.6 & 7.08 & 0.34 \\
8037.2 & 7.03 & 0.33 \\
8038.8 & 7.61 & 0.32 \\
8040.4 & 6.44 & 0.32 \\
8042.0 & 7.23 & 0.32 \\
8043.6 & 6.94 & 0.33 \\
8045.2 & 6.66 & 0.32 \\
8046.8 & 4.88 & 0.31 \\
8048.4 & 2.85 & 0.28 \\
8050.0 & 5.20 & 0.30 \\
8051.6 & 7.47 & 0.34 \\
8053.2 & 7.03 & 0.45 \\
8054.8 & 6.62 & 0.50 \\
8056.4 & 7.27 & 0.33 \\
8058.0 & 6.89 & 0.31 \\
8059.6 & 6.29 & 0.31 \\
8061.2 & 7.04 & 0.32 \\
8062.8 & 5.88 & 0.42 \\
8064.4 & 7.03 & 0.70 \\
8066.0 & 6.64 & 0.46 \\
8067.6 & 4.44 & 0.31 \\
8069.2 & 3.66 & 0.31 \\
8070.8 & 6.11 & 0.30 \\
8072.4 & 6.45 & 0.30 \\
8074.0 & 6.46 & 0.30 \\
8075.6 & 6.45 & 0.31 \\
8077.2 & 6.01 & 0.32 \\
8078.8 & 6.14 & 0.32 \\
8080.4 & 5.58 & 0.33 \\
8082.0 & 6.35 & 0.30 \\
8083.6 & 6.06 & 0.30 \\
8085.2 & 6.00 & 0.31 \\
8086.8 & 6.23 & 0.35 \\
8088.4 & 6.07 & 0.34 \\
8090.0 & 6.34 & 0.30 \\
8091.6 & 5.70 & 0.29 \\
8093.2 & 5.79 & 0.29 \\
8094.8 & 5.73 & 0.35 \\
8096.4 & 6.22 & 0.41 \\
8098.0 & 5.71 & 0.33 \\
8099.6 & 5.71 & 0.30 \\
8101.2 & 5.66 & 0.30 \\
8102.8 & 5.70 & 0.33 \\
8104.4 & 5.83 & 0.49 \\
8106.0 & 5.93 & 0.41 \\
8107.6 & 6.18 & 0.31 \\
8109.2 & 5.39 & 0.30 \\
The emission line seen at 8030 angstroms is Mg II 2798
